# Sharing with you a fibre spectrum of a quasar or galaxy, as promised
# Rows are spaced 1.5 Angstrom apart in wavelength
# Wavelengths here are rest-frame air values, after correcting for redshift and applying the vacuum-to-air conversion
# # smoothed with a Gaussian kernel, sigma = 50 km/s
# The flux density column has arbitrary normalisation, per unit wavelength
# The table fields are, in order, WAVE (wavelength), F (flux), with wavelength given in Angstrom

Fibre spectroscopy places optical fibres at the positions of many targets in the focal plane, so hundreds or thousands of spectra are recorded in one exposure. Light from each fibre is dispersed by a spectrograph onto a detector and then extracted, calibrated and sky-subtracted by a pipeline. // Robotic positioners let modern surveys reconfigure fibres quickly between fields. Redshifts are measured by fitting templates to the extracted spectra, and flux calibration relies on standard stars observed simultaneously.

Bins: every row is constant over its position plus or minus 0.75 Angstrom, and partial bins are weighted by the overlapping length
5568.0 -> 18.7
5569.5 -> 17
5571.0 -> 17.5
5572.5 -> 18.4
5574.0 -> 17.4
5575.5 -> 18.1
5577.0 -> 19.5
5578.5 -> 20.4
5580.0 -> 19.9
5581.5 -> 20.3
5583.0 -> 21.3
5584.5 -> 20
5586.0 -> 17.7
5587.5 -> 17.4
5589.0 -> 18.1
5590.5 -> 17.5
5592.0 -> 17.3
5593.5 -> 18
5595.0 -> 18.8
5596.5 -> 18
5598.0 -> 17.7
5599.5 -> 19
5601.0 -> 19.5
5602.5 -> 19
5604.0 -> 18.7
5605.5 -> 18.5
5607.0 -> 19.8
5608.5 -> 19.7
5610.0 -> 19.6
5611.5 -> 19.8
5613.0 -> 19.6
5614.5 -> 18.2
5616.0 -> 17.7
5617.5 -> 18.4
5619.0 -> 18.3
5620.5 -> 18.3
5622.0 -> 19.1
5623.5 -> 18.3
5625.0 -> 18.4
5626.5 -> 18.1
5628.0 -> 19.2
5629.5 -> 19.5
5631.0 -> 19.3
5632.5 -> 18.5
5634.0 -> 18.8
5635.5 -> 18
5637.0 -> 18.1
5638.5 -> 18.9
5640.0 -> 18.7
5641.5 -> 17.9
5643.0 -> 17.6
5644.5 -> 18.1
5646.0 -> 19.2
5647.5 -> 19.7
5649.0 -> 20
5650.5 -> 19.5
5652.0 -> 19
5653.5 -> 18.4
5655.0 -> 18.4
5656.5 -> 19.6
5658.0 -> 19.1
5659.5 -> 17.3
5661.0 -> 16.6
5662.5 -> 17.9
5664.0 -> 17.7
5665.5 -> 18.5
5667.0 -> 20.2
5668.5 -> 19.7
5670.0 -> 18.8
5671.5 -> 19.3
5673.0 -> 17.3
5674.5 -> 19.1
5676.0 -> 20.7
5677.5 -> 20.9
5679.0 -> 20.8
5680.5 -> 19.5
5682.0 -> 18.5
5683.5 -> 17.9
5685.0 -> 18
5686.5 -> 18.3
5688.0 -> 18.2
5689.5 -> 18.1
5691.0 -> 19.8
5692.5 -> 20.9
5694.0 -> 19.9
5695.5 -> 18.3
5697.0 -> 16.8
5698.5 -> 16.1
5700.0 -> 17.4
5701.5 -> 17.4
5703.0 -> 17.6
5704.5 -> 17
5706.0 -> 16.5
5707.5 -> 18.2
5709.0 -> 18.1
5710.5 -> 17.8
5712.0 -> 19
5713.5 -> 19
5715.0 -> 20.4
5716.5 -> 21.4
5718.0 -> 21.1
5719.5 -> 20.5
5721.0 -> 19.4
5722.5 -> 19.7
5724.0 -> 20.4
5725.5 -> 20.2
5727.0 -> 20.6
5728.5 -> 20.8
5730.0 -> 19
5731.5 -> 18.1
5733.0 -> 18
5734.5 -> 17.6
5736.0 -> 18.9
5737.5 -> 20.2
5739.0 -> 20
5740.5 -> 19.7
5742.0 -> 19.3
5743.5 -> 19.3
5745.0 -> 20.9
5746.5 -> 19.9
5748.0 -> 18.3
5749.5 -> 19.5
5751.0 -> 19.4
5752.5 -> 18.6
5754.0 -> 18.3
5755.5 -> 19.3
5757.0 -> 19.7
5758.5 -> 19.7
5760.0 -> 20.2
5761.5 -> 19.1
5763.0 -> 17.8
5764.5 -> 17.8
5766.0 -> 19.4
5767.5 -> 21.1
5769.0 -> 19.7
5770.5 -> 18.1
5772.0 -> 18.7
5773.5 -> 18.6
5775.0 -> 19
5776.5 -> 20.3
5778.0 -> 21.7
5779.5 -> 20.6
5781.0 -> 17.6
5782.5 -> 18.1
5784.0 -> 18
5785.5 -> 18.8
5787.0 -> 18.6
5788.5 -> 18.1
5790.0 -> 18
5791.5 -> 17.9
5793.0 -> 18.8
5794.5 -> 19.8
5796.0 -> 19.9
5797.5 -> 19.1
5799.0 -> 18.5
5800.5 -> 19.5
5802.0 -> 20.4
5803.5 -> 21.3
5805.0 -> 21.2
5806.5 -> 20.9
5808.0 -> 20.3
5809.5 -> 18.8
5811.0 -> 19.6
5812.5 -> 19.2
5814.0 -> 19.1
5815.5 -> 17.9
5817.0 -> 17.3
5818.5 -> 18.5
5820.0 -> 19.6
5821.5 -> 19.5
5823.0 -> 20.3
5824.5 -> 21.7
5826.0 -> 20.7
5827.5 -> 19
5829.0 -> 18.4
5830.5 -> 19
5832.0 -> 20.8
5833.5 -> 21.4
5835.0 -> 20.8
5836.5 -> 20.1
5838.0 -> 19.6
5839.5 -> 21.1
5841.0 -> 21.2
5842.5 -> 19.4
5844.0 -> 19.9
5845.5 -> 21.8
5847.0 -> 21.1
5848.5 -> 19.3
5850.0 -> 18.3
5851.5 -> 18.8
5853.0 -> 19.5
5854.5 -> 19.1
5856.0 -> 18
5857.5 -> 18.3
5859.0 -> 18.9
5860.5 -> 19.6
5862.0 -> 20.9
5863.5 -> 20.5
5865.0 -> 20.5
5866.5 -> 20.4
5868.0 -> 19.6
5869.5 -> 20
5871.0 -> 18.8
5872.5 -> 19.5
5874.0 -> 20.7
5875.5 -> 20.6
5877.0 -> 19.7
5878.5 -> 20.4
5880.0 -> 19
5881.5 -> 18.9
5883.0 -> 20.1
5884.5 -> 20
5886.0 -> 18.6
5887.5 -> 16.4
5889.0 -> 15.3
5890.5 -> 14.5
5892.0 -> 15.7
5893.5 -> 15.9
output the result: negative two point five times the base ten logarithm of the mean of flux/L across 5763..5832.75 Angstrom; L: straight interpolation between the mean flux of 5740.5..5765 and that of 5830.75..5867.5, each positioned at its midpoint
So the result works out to 0.014 mag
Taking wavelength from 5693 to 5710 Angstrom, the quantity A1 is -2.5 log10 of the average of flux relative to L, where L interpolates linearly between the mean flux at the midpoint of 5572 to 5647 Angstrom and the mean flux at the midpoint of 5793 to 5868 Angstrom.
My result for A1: 0.09 mag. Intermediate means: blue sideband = 18.7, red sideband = 19.8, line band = 17.6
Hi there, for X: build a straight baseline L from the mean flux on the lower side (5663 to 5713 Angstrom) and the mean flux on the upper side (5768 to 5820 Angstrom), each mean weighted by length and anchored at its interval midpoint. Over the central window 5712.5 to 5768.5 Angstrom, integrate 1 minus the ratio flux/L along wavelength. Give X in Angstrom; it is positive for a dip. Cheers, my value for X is -2.0 Angstrom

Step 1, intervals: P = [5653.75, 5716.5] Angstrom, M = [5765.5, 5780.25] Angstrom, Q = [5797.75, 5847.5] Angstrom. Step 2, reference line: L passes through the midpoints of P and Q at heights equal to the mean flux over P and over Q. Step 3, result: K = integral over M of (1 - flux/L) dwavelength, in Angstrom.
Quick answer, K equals -0.2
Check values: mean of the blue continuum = 18.6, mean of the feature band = 19.7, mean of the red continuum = 19.9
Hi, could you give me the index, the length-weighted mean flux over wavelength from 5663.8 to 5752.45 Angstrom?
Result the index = 19.1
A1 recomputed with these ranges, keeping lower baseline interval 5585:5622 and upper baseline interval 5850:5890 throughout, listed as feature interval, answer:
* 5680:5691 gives 0.02 mag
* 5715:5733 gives -0.06 mag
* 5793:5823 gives -0.02 mag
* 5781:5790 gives 0.05 mag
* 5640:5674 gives 0.00 mag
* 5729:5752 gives -0.02 mag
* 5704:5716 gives 0.03 mag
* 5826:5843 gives -0.05 mag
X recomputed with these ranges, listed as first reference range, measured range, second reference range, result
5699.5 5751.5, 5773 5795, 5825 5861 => 0.6 Angstrom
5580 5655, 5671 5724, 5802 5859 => 0.8 Angstrom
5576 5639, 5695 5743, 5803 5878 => 1.0 Angstrom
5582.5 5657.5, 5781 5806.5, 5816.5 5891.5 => 0.2 Angstrom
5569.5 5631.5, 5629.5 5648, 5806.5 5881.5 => 0.3 Angstrom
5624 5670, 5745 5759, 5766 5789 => -0.2 Angstrom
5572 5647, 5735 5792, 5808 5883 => 0.6 Angstrom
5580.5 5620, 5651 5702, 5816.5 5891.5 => 0.9 Angstrom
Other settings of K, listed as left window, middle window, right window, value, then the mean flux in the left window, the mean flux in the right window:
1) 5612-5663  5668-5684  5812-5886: -0.46 Angstrom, 18.6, 19.7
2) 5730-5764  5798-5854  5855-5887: -1.04 Angstrom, 19.2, 19.6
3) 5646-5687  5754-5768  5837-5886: 0.06 Angstrom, 18.9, 19.8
